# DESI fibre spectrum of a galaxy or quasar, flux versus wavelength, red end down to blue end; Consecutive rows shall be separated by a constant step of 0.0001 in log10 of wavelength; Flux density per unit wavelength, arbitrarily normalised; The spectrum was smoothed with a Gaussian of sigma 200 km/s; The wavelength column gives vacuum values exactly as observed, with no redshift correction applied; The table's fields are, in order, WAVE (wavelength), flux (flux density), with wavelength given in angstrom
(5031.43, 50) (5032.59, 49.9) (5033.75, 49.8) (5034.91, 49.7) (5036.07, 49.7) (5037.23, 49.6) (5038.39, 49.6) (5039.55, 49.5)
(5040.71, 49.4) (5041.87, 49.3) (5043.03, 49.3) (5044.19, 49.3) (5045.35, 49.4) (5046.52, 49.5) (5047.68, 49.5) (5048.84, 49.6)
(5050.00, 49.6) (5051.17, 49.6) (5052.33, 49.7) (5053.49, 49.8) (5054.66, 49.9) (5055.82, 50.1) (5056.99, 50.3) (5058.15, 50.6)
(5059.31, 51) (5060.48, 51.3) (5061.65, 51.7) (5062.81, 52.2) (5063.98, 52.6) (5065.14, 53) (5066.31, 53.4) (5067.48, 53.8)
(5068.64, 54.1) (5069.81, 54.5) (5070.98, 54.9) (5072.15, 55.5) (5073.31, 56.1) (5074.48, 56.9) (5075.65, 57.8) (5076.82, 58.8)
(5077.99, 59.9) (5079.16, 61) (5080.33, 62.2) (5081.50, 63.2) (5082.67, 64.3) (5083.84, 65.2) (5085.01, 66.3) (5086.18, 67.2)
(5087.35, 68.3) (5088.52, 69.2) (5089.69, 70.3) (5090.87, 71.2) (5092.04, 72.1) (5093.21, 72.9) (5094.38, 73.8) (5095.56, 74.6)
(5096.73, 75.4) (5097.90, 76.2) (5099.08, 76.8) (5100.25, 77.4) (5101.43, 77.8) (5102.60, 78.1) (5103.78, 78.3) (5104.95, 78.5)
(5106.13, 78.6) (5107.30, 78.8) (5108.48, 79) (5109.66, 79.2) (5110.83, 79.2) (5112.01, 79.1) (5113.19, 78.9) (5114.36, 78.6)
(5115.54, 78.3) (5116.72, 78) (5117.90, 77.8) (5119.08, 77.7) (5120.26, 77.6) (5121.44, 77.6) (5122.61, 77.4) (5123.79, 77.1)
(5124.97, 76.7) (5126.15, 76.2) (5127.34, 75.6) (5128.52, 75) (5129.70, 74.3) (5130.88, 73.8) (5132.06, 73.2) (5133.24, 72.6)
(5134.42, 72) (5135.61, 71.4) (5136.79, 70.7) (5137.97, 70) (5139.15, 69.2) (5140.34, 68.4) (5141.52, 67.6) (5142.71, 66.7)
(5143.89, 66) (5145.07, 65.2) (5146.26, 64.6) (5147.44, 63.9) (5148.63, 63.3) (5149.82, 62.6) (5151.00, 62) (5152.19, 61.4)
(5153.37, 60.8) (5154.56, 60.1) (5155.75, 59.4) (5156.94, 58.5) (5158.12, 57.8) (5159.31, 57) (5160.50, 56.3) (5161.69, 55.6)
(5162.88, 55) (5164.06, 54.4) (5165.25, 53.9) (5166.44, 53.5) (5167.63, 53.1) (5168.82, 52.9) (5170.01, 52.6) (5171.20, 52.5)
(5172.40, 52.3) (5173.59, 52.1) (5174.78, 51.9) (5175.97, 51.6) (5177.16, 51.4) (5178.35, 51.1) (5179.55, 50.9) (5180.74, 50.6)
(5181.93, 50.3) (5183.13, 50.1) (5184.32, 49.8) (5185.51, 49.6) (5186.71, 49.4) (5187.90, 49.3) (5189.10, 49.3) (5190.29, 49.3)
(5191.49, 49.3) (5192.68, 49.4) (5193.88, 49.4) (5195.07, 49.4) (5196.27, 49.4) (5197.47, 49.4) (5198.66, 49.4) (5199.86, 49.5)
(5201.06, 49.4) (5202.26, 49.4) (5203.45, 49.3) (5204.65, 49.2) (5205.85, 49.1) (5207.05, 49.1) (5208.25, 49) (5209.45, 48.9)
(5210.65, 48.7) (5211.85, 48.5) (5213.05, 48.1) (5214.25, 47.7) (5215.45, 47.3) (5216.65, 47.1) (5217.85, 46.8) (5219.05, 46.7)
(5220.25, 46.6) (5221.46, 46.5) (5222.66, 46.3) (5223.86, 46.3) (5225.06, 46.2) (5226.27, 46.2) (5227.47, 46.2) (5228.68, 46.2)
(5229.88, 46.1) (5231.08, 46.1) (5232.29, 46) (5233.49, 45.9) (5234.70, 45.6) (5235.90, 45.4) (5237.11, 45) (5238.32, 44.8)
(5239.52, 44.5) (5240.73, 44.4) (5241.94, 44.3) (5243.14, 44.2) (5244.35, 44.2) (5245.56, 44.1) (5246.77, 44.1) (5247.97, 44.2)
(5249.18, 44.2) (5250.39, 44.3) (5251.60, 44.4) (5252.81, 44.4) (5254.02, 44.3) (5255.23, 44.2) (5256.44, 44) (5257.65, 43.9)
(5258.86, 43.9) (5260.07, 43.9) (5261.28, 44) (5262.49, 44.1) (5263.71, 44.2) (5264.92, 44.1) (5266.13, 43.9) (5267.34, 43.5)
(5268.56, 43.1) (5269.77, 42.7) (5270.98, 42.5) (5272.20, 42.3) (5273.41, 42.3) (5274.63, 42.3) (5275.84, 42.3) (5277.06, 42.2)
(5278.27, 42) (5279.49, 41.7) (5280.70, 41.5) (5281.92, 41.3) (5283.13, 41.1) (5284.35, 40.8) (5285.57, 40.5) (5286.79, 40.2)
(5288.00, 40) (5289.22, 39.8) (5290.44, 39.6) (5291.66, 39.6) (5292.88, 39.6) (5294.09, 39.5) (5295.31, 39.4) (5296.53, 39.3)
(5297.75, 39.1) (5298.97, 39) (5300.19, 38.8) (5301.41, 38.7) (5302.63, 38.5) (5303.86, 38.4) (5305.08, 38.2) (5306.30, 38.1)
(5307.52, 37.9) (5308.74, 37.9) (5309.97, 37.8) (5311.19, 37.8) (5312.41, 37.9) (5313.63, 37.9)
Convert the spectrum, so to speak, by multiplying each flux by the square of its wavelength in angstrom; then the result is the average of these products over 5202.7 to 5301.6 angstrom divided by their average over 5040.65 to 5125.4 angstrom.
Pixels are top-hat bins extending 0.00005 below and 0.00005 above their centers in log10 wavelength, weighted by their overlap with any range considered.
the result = 0.73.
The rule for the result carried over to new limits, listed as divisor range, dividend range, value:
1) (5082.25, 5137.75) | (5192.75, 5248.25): 0.65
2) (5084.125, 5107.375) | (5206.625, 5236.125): 0.67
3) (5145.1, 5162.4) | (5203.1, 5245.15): 0.79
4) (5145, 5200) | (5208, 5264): 0.87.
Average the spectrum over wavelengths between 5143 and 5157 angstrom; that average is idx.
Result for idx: 62.6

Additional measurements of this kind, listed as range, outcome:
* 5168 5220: 49.7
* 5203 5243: 46.7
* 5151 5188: 53.9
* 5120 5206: 59.1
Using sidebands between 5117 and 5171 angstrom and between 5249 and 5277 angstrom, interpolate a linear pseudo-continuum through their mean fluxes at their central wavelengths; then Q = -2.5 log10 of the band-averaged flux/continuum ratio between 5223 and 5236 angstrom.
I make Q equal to 0.09 mag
